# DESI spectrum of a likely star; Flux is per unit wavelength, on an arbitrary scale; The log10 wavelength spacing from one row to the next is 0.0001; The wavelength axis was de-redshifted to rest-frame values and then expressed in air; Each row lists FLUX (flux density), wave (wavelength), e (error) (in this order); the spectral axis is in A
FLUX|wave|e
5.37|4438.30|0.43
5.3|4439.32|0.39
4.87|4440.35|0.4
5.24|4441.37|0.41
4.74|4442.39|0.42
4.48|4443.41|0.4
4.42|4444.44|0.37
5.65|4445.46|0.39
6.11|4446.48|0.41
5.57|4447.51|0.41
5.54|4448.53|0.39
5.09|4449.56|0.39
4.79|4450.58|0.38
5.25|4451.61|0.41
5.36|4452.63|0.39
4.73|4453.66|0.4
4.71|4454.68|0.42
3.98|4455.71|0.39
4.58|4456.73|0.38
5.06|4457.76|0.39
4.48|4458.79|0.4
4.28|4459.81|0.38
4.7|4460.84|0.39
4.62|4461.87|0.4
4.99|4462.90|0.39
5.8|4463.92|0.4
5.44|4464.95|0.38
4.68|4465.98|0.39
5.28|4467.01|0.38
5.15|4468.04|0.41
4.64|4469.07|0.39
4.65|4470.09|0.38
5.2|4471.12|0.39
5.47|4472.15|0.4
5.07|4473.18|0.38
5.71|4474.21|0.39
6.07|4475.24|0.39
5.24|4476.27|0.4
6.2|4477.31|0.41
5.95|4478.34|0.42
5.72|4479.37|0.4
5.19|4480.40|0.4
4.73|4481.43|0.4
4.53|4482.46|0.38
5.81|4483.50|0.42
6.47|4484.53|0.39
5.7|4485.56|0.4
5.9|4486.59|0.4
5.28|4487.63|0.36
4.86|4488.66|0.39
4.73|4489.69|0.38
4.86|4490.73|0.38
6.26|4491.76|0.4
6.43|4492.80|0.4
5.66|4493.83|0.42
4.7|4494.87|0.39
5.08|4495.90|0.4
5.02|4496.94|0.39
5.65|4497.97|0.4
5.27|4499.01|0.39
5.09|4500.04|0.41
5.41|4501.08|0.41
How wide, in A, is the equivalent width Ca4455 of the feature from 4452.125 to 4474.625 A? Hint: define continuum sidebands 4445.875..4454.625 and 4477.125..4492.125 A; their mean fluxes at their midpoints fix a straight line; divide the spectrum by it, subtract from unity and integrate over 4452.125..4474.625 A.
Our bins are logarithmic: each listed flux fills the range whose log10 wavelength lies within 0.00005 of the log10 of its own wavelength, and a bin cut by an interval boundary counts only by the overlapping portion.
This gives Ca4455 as 1.8 A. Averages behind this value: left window 5.28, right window 5.46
